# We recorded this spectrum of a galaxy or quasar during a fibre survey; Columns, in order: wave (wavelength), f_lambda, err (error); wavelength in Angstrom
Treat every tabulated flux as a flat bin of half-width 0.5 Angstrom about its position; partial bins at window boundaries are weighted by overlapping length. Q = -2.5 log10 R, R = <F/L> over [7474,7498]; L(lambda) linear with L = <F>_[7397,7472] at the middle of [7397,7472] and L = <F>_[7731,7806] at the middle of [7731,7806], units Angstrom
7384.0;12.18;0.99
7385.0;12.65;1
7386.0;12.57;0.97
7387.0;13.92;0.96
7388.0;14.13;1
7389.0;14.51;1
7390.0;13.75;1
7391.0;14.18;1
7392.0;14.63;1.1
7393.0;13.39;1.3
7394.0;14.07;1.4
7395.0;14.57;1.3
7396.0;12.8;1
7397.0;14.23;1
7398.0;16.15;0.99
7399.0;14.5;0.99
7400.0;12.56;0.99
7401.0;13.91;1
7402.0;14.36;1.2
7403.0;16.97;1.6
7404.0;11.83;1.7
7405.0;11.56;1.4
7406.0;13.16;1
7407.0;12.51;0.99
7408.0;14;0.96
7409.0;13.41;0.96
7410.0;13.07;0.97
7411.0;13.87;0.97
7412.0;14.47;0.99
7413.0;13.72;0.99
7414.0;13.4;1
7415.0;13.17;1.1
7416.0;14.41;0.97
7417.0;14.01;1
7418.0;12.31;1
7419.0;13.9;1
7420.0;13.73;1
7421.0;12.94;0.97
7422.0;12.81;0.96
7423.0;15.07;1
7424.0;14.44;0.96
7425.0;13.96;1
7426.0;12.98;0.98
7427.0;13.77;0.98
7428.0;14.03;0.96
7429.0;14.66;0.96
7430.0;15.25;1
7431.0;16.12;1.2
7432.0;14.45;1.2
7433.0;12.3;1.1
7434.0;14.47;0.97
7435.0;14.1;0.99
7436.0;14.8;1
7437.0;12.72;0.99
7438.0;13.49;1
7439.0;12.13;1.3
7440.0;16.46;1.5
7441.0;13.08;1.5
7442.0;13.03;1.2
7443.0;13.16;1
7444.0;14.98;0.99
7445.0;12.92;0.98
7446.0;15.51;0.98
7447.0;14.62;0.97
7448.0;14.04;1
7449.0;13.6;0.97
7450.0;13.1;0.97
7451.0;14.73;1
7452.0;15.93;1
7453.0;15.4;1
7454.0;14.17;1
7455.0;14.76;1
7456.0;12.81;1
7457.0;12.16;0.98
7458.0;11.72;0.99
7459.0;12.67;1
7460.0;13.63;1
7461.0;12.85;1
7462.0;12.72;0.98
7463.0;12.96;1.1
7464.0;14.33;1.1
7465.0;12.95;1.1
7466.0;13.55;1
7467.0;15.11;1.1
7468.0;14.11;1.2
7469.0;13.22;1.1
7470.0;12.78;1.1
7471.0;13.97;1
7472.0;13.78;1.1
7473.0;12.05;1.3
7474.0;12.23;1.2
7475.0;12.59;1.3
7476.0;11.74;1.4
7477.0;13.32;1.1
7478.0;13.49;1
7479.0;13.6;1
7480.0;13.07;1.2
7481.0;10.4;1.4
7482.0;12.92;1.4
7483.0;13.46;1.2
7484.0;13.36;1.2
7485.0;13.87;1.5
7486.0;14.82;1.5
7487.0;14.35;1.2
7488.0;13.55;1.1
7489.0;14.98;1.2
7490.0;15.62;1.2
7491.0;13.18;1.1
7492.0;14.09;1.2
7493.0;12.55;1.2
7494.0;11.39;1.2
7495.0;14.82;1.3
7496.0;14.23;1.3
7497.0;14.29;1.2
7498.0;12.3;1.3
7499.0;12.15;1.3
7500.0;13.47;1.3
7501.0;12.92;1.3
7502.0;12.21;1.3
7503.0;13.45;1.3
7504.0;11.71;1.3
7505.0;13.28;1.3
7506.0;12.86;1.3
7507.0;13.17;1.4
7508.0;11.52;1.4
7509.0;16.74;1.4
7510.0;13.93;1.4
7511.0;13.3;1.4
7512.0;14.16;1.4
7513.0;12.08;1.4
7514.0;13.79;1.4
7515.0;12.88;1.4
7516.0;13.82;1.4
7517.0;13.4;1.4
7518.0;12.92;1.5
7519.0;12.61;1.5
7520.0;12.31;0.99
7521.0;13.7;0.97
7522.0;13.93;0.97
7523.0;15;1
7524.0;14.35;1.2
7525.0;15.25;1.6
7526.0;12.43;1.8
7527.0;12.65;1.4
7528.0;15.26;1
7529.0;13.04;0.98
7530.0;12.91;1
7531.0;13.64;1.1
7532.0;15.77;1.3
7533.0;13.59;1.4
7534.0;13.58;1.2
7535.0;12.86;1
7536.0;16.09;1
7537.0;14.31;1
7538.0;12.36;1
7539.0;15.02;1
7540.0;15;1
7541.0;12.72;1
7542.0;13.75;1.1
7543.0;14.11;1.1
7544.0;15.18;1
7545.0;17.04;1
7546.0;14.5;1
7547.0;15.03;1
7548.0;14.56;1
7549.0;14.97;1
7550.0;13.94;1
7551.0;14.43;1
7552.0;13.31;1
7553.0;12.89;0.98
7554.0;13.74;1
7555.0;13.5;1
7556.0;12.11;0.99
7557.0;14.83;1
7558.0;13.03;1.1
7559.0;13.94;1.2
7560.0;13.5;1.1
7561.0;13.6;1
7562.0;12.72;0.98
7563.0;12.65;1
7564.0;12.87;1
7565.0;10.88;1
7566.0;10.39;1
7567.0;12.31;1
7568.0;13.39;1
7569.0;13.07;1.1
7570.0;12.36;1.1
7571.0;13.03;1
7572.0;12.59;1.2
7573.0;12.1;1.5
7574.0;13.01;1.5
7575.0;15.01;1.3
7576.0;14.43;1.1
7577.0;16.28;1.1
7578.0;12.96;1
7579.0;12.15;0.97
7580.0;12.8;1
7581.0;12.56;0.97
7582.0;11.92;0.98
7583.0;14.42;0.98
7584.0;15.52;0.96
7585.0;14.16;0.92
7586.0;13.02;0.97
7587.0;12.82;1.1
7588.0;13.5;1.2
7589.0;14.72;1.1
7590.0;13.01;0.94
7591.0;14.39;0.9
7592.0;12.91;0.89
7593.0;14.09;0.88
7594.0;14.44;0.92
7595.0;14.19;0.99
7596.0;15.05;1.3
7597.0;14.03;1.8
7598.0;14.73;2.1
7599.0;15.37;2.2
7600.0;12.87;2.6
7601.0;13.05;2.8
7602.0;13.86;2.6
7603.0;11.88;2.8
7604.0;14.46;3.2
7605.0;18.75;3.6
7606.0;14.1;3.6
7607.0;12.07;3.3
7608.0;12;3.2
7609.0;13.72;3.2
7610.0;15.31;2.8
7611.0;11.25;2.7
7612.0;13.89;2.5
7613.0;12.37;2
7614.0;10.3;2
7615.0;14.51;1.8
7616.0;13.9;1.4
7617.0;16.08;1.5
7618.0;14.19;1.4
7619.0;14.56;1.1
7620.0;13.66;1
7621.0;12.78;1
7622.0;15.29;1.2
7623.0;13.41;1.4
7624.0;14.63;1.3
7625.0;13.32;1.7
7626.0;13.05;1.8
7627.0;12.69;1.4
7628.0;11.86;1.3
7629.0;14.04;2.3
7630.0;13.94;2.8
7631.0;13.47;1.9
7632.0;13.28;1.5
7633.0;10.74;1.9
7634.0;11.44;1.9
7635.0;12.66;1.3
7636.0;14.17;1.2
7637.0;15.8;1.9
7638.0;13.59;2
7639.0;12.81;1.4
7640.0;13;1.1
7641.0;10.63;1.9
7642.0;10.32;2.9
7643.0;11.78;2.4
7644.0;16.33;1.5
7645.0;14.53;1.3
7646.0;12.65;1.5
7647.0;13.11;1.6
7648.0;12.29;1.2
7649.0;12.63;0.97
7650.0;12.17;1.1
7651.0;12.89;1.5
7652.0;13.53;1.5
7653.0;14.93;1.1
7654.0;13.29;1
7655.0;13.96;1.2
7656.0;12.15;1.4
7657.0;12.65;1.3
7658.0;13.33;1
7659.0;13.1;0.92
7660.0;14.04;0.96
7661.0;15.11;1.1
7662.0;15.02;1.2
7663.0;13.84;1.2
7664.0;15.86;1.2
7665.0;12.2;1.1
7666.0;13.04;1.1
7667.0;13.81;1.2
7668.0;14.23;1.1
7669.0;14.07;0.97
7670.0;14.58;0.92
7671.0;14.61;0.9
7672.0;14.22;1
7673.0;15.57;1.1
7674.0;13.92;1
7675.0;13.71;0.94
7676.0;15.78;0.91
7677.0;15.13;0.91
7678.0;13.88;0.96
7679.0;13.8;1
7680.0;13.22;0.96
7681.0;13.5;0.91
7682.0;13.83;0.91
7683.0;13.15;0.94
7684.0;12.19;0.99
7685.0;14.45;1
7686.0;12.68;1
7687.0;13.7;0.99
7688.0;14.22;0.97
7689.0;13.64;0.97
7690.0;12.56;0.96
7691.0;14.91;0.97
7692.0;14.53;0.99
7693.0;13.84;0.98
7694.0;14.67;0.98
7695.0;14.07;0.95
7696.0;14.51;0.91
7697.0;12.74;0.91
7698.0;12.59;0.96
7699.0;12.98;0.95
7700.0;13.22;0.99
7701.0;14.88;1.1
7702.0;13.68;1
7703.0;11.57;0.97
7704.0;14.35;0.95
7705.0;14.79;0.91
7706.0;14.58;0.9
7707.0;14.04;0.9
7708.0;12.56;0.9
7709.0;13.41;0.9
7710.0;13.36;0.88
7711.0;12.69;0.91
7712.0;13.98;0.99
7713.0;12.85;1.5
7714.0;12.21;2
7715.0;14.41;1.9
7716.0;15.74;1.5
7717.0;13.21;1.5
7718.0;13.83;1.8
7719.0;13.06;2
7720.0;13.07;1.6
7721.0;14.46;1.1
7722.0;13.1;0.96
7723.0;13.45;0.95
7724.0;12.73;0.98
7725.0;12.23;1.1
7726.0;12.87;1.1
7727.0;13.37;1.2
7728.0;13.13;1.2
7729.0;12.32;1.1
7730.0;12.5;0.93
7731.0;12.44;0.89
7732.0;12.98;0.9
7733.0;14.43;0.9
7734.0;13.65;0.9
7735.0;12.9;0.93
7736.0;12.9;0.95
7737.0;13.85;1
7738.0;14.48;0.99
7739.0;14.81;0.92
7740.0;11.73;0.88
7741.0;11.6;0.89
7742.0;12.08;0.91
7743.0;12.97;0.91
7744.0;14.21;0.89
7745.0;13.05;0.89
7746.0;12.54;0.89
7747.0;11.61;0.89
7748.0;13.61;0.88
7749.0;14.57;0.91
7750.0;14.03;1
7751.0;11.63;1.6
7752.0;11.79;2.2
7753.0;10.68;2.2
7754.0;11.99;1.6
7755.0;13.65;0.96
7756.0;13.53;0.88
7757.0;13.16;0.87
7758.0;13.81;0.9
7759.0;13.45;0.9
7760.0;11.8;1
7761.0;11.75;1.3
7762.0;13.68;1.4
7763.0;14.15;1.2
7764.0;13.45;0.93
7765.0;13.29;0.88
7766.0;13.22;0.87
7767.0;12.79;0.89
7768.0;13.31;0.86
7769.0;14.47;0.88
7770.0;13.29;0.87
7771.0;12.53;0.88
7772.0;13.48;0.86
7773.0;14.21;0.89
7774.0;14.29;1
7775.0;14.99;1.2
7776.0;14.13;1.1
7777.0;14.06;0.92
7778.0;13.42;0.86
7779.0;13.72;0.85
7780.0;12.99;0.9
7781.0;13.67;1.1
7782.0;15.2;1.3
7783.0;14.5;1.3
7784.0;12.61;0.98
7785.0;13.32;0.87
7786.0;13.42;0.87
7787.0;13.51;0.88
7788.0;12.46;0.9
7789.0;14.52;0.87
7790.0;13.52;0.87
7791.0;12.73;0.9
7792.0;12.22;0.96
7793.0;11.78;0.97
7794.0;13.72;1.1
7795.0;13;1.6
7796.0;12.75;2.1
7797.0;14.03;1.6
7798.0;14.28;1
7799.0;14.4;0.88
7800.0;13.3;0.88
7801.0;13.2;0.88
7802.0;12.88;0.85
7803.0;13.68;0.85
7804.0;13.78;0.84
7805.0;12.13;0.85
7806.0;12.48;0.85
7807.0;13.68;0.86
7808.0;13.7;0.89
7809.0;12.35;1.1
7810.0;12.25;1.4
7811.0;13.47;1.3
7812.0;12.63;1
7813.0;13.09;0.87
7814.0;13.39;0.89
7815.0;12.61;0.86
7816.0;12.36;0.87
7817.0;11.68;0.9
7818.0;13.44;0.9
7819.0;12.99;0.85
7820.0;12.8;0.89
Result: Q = 0.02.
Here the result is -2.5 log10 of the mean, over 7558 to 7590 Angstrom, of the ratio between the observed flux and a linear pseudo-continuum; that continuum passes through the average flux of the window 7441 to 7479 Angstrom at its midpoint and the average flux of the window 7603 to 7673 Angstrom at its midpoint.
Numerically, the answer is 0.03 mag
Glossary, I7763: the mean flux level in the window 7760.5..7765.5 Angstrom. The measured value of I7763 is 13.3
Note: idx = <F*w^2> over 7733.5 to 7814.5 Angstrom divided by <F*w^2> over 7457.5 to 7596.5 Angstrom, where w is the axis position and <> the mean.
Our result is 1.05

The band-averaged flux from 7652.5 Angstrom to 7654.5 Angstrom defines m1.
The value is 14.1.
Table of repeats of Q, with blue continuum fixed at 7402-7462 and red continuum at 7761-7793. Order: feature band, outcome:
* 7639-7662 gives 0.04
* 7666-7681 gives -0.05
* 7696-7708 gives 0.00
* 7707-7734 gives 0.02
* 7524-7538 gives -0.02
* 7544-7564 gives -0.02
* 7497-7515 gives 0.05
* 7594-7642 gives 0.01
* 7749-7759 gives 0.06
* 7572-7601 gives -0.01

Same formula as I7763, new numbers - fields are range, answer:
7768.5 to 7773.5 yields 13.6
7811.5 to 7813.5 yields 12.9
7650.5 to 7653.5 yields 13.8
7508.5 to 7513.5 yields 14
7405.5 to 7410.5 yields 13.2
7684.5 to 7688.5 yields 13.8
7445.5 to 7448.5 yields 14.7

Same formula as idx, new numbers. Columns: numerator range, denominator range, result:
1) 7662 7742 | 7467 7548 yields 1.05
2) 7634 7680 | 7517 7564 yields 1.01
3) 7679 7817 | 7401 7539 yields 1.05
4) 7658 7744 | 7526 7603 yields 1.03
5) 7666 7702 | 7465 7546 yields 1.07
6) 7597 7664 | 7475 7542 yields 1.03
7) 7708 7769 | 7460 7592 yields 1.03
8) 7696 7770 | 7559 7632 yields 1.01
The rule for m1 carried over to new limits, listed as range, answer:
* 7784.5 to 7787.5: 13.4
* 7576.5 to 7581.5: 13.3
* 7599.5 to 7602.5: 13.3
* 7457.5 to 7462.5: 12.7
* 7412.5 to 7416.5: 13.7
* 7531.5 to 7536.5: 14.4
